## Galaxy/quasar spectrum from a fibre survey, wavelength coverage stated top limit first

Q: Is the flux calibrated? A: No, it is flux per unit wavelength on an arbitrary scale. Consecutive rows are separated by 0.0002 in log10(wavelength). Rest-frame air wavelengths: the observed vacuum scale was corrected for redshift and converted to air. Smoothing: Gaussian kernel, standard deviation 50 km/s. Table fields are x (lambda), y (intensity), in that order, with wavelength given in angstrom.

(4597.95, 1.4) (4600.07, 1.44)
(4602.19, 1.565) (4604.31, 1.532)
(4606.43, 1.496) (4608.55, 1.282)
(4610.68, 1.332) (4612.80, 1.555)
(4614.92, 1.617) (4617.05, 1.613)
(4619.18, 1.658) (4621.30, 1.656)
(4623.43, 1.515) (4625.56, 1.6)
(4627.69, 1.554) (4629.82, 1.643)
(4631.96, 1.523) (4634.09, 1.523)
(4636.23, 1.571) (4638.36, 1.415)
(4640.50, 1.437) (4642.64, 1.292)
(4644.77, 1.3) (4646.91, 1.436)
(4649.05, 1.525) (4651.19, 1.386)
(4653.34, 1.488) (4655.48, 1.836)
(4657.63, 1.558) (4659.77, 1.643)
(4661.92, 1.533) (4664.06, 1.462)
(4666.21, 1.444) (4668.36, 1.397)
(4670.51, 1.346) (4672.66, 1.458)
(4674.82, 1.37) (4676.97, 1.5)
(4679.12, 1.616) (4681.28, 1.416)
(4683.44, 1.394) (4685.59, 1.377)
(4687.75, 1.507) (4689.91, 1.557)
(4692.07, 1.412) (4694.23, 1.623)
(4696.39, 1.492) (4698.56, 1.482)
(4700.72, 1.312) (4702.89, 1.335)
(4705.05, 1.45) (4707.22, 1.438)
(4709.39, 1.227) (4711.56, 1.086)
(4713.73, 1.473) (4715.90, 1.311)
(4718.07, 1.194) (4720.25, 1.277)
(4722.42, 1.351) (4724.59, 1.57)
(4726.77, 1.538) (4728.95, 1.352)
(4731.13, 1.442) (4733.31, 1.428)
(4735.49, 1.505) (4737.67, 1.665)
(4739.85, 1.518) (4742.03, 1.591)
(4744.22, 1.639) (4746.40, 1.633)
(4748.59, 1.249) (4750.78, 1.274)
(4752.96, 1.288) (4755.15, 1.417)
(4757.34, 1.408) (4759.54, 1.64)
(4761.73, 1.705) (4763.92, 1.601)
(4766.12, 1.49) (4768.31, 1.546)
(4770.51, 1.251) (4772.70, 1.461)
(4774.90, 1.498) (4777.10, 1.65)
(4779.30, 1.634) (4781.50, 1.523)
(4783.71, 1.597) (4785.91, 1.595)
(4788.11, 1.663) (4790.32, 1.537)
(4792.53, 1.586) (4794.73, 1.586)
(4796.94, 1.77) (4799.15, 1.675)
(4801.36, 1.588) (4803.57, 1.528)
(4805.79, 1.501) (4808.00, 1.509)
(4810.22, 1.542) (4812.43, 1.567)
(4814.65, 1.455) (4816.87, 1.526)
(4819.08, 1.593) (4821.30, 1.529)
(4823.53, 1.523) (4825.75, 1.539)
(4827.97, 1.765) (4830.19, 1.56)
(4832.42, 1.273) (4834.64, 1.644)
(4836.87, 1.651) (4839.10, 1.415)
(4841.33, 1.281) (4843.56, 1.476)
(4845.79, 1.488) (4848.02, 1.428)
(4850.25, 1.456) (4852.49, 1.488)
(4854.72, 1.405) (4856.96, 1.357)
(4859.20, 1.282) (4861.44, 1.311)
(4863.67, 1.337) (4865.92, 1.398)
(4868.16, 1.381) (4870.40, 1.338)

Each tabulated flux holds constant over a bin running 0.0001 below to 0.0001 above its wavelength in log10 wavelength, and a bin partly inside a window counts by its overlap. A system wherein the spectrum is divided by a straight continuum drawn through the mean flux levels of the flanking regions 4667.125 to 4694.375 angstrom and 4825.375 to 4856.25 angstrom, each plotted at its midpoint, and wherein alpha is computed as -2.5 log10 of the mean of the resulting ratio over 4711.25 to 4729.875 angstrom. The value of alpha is 0.08 mag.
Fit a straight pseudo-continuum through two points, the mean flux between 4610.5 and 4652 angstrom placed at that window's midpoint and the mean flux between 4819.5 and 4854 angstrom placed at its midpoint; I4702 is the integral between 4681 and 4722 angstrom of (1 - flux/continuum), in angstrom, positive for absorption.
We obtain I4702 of 3.3 angstrom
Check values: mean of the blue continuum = 1.51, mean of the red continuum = 1.5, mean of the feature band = 1.39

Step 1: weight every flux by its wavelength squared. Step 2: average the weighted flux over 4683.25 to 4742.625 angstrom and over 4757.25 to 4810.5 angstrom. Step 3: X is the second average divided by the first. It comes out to 1.1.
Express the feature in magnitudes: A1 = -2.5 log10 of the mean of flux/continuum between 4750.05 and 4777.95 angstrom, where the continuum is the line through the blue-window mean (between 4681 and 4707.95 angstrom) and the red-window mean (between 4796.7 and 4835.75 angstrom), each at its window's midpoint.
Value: 0.02 mag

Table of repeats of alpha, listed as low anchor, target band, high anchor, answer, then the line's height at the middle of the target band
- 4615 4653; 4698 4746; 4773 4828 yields 0.091 mag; 1.54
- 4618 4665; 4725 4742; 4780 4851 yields 0.024 mag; 1.54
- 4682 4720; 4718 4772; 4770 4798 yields 0.013 mag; 1.49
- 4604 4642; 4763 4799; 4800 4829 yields -0.012 mag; 1.55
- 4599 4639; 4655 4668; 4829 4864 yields -0.031 mag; 1.51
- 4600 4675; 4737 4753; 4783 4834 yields 0.037 mag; 1.54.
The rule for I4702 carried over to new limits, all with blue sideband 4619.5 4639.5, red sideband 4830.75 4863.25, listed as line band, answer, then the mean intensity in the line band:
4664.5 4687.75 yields 1.4 angstrom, 1.44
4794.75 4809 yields -1.4 angstrom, 1.59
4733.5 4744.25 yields -0.5 angstrom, 1.57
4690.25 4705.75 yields 0.7 angstrom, 1.45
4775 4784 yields -0.8 angstrom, 1.59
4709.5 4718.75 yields 1.5 angstrom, 1.27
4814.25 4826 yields -0.7 angstrom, 1.53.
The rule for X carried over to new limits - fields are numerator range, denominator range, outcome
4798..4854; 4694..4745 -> 1.11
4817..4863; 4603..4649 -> 1.07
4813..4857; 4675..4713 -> 1.12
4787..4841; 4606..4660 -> 1.11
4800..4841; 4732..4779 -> 1.05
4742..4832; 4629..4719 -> 1.12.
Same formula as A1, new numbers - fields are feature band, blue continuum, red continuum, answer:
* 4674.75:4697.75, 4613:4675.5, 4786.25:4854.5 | 0.02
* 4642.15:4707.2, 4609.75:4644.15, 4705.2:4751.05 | 0.01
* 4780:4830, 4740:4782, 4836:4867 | -0.09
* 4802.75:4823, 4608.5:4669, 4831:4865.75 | -0.07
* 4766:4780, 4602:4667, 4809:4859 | 0.00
